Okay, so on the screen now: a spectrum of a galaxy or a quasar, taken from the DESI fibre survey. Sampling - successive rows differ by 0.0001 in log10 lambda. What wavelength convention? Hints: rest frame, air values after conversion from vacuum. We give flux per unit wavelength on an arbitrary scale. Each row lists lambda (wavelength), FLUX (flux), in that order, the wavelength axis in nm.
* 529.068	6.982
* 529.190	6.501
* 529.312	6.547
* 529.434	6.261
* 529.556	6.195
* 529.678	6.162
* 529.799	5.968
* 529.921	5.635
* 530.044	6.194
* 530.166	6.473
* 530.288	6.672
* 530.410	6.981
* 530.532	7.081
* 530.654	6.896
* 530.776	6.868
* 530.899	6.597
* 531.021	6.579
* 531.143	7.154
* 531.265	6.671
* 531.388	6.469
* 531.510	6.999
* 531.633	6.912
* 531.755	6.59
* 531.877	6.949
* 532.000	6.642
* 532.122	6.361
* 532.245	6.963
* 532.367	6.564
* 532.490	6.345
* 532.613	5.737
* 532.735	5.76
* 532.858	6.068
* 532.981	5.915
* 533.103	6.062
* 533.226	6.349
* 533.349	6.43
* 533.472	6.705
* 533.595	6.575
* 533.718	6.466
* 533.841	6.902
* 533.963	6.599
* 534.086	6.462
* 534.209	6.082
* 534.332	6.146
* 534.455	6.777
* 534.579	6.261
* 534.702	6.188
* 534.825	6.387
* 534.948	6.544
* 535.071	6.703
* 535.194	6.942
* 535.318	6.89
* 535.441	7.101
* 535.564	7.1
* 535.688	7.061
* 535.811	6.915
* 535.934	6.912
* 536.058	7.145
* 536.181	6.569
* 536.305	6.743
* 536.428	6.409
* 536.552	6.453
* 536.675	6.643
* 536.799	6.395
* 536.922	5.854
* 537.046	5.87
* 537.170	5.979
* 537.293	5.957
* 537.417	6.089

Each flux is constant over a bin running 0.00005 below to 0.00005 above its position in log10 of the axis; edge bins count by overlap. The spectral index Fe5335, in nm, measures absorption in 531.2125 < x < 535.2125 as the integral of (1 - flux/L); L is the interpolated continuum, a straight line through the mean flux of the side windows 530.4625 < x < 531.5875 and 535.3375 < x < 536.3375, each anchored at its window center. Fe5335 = 0.24 nm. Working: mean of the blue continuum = 6.81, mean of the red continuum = 6.95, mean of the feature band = 6.46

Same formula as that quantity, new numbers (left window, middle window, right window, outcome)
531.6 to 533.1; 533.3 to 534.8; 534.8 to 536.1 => 0.04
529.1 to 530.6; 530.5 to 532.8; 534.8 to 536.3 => -0.03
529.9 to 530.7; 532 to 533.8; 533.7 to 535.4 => 0.06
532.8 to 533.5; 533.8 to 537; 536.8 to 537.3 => -0.28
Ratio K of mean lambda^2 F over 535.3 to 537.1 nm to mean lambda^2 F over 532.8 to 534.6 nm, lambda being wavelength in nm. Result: 1.05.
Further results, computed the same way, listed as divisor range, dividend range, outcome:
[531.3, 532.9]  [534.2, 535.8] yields 1.04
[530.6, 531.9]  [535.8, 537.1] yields 0.98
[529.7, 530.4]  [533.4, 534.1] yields 1.08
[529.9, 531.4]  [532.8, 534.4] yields 0.97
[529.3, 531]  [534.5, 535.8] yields 1.06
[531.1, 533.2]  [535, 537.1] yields 1.05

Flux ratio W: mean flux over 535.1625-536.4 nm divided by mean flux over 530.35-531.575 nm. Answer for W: 1.01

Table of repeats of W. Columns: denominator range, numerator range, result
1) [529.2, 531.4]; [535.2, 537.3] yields 1.01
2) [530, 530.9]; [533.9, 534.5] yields 0.95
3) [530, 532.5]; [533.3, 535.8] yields 0.98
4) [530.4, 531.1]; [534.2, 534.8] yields 0.92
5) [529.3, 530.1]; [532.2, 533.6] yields 1.03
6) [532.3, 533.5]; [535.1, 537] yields 1.09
